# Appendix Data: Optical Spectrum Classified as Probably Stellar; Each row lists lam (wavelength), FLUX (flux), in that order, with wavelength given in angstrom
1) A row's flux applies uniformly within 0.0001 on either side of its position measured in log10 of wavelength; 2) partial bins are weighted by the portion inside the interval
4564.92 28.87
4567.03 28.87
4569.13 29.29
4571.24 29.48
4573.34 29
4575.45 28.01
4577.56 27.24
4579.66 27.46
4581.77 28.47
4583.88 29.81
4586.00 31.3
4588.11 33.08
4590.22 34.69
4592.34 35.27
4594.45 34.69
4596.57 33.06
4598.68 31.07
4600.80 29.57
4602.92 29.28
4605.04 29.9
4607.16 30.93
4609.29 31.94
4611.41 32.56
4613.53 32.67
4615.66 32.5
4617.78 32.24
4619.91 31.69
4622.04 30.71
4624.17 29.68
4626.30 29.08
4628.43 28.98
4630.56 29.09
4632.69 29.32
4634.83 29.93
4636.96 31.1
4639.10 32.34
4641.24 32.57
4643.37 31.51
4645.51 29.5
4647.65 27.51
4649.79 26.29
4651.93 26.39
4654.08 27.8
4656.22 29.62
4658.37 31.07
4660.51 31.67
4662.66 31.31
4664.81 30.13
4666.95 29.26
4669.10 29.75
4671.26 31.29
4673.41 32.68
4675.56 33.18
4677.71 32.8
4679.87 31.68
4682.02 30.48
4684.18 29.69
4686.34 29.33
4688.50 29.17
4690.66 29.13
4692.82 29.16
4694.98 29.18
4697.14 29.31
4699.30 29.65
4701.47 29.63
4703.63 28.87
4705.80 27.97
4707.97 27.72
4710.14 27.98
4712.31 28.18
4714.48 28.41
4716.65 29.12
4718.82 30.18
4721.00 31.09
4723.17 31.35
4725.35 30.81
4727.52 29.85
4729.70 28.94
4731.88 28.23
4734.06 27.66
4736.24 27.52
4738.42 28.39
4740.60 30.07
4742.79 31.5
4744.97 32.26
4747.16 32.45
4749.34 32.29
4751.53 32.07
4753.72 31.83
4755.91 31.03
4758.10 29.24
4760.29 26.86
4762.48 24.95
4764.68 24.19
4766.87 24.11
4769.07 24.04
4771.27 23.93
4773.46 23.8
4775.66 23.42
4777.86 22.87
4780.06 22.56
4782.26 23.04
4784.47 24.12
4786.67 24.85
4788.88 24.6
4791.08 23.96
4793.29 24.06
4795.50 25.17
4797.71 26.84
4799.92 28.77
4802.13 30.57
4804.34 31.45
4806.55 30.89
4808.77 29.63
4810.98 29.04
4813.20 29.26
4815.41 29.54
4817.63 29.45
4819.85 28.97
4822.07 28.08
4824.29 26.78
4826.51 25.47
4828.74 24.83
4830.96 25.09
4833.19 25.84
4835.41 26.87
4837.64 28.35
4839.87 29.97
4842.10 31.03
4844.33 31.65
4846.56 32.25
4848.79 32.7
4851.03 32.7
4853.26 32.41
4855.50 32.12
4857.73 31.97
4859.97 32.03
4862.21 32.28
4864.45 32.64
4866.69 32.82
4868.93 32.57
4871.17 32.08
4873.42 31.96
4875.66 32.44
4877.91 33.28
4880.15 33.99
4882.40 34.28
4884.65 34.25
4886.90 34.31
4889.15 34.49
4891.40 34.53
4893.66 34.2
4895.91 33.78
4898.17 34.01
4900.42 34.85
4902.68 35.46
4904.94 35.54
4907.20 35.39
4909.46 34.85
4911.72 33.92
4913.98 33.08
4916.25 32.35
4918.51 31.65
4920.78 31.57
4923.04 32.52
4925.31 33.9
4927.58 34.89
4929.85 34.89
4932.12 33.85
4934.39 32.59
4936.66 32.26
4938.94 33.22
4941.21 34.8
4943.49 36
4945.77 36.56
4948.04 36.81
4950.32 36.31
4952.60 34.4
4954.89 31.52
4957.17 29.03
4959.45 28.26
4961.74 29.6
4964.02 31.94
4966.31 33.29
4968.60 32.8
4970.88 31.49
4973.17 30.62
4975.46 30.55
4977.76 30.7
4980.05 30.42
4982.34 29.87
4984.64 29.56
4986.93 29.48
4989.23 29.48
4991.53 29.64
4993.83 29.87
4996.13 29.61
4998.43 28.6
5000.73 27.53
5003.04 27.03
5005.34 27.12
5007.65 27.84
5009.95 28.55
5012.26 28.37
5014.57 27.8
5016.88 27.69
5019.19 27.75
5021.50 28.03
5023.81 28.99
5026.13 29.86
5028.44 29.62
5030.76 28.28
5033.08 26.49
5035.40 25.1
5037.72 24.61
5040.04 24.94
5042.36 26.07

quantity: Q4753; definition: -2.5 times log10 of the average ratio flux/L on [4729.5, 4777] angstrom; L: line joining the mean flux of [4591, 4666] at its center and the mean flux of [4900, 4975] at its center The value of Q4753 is 0.13 mag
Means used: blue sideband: 30.7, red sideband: 33.3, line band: 28.1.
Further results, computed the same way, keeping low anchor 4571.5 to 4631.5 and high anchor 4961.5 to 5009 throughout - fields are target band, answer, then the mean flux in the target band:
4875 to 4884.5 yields -0.12 mag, 33.6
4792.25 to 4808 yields 0.08 mag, 28.3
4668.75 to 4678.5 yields -0.05 mag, 32.1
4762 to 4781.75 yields 0.27 mag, 23.7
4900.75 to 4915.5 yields -0.15 mag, 34.6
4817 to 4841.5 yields 0.11 mag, 27.3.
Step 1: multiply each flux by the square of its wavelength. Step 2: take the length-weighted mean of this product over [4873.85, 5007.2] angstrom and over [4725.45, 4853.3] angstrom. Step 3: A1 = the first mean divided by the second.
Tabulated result 1.23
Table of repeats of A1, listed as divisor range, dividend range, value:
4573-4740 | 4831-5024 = 1.18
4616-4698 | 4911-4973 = 1.23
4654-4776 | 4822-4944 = 1.19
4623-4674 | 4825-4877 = 1.11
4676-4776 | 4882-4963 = 1.26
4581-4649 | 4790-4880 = 1.05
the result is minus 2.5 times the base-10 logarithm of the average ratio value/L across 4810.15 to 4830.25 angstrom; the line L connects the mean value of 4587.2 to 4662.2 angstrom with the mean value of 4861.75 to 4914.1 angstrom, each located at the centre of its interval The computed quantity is 0.19 mag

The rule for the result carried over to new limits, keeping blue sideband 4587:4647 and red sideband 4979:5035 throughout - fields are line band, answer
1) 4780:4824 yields 0.10 mag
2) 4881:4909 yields -0.18 mag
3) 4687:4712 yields 0.07 mag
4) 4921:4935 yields -0.16 mag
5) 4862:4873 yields -0.10 mag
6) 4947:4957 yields -0.18 mag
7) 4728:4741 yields 0.08 mag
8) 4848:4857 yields -0.10 mag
